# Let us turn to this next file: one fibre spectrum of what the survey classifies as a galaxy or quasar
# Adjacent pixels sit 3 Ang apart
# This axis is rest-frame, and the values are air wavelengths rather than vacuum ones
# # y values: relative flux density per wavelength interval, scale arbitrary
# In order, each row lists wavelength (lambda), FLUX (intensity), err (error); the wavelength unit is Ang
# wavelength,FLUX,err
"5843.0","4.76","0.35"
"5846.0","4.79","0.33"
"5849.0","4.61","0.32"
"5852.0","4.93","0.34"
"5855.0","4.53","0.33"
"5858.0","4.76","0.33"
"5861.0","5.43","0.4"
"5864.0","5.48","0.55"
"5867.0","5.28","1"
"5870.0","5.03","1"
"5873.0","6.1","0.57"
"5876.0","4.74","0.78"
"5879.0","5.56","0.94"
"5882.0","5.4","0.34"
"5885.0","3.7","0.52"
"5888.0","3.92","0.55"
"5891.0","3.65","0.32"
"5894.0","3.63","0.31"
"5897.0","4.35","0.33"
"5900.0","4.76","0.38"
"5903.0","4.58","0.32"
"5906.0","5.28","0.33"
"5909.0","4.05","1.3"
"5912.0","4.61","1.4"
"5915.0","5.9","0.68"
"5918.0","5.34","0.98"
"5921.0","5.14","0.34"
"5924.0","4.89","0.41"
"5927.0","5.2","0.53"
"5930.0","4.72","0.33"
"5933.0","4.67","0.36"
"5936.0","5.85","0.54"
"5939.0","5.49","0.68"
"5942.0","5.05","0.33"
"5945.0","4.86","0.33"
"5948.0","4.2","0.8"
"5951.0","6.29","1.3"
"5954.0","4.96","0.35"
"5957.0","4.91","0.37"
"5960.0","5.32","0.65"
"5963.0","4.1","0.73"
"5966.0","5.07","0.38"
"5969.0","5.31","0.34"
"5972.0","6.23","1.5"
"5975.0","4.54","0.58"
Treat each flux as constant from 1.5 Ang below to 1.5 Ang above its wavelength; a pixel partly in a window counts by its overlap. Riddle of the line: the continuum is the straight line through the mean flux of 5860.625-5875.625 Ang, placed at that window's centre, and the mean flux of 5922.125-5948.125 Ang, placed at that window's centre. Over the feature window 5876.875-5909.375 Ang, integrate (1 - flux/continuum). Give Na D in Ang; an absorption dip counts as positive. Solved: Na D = 5.0 Ang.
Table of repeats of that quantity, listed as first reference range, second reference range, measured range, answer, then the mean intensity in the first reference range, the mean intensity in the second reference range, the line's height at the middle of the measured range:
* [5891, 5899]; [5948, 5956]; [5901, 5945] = -4.0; 3.97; 5.31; 4.63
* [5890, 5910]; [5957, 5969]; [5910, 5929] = -2.6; 4.35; 4.9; 4.52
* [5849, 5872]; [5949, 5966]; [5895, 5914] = 1.7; 5.06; 5.08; 5.07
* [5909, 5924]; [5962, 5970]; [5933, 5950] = -0.4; 5.09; 4.84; 4.97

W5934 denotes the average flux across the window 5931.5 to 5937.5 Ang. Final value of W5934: 5.26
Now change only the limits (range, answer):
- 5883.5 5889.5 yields 3.81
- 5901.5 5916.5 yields 4.88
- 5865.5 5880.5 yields 5.34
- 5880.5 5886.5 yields 4.55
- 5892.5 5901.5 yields 4.25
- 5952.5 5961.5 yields 5.06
